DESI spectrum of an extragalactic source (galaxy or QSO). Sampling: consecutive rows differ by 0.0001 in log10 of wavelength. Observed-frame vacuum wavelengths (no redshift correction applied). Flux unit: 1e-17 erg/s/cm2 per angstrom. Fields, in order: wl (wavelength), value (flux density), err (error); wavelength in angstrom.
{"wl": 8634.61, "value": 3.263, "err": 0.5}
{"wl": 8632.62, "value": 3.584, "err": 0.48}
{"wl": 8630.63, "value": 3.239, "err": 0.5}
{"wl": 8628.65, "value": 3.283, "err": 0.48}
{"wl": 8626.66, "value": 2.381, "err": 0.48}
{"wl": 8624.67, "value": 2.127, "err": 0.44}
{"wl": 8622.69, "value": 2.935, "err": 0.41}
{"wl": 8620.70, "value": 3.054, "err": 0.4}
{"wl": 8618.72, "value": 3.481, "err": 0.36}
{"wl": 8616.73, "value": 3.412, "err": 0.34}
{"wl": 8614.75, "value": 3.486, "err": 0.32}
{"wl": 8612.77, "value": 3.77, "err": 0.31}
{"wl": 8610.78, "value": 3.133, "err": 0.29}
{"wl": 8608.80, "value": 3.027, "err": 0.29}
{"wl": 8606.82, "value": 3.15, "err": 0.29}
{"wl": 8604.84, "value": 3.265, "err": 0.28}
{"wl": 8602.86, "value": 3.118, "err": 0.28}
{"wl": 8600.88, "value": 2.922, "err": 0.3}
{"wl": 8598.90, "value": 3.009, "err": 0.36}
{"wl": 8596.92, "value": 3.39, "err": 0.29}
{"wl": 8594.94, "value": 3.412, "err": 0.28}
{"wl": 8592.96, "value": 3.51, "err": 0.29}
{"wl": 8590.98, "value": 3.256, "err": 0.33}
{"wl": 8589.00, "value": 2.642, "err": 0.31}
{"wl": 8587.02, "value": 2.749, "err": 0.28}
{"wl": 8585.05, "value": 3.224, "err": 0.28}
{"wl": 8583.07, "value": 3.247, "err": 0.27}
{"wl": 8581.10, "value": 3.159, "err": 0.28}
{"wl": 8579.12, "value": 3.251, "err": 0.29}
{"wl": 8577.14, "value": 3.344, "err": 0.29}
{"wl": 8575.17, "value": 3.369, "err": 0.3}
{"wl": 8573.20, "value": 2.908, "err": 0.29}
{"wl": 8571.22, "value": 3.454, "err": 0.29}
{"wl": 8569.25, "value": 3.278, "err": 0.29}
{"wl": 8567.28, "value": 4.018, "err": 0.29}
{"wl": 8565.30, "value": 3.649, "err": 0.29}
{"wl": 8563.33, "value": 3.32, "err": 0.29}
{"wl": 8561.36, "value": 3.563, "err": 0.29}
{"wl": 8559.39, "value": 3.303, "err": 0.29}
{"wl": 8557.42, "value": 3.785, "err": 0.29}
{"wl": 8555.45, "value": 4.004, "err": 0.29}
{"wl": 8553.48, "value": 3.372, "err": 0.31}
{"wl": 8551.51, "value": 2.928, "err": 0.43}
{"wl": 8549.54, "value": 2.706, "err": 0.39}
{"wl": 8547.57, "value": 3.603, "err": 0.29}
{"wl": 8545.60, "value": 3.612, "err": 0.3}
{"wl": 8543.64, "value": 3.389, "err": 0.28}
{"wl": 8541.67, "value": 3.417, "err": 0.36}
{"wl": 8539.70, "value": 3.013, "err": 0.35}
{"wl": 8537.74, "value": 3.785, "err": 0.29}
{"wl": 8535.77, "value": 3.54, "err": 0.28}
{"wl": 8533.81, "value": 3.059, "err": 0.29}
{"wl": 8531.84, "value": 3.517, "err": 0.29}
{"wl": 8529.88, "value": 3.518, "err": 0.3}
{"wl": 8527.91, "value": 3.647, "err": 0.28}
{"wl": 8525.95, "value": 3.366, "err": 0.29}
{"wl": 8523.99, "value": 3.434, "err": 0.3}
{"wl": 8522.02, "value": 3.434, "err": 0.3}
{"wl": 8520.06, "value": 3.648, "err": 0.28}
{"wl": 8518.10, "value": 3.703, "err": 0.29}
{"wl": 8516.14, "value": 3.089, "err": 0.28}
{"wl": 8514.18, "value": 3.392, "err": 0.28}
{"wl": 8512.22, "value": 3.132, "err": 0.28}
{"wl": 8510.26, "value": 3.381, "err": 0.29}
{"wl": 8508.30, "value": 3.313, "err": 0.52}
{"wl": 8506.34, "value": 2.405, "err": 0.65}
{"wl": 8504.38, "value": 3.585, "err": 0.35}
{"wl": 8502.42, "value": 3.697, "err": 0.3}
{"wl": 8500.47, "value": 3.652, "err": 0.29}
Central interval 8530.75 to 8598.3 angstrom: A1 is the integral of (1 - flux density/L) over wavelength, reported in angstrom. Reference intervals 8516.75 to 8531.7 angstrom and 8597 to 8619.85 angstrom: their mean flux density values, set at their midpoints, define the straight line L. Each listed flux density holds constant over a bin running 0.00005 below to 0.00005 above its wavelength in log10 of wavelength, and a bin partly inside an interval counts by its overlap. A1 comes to 1.0 angstrom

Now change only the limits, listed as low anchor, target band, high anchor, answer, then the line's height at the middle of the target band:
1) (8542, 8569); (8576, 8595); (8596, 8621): 1.02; 3.35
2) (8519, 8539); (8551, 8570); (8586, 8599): -1.27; 3.32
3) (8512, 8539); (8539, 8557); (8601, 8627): 0.05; 3.37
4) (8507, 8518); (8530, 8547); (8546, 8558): -0.37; 3.35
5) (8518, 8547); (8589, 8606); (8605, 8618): 0.78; 3.35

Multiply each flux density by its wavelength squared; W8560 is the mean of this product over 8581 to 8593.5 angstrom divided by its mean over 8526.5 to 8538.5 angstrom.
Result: 0.9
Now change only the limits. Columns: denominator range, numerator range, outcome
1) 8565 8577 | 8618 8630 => 0.85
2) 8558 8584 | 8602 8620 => 0.99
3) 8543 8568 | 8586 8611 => 0.91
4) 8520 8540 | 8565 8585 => 0.98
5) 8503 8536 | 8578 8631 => 0.95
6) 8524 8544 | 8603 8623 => 0.97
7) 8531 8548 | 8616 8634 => 0.91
